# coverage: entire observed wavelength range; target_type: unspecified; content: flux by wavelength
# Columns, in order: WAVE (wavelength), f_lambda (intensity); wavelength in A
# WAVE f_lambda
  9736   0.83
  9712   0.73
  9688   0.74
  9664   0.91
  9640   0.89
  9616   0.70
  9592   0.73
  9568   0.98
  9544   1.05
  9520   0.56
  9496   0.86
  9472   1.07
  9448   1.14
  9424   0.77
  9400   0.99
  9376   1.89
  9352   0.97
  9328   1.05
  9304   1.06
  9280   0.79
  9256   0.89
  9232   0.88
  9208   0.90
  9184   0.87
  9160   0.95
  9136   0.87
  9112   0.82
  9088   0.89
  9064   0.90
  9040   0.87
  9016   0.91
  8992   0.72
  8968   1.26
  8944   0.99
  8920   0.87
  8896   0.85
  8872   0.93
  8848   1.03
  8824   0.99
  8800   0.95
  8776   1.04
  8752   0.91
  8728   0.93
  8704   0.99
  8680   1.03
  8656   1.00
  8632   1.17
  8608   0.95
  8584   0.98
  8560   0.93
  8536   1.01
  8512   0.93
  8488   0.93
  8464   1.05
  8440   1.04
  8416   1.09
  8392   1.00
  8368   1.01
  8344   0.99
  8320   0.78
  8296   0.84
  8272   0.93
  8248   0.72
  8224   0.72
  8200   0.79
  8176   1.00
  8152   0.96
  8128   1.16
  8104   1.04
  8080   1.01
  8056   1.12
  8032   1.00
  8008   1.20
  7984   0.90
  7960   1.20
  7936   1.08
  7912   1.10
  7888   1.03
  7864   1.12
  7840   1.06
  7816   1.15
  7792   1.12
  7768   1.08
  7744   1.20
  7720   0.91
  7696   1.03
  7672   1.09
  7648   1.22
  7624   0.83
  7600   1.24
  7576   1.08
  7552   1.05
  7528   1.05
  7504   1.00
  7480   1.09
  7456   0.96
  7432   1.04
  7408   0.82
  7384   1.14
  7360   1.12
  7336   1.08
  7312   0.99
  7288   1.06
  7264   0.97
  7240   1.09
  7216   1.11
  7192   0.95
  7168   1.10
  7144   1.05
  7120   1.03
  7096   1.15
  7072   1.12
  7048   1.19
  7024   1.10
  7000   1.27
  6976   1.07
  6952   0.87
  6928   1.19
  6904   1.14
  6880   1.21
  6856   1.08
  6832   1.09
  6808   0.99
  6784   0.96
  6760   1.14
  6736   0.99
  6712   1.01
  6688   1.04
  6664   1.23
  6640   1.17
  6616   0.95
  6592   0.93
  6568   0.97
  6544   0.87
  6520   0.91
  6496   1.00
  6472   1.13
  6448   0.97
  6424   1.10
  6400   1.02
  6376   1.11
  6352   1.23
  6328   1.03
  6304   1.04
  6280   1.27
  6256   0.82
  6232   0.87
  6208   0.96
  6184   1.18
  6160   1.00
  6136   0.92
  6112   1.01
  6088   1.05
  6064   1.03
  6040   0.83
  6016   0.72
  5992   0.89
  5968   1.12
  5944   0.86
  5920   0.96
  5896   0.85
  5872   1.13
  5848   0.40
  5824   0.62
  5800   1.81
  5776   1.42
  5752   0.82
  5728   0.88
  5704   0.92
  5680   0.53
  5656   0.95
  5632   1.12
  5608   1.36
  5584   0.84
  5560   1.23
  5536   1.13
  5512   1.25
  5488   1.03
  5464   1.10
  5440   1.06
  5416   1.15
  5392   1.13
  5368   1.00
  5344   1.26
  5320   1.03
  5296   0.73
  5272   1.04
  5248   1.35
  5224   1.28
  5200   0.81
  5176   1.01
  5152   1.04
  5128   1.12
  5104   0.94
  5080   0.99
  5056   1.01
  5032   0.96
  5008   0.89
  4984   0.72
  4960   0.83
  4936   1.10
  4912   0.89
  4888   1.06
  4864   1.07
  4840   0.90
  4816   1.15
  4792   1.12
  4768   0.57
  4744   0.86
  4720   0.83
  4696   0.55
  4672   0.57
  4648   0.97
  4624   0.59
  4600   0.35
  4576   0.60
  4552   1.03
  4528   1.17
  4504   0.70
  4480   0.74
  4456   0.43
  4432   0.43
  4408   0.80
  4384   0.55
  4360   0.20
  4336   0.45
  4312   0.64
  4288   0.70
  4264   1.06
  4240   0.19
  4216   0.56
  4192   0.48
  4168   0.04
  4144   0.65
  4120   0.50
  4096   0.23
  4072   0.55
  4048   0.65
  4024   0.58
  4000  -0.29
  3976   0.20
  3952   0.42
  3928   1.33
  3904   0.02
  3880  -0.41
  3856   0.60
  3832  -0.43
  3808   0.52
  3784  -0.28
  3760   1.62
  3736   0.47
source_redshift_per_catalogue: 0.165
